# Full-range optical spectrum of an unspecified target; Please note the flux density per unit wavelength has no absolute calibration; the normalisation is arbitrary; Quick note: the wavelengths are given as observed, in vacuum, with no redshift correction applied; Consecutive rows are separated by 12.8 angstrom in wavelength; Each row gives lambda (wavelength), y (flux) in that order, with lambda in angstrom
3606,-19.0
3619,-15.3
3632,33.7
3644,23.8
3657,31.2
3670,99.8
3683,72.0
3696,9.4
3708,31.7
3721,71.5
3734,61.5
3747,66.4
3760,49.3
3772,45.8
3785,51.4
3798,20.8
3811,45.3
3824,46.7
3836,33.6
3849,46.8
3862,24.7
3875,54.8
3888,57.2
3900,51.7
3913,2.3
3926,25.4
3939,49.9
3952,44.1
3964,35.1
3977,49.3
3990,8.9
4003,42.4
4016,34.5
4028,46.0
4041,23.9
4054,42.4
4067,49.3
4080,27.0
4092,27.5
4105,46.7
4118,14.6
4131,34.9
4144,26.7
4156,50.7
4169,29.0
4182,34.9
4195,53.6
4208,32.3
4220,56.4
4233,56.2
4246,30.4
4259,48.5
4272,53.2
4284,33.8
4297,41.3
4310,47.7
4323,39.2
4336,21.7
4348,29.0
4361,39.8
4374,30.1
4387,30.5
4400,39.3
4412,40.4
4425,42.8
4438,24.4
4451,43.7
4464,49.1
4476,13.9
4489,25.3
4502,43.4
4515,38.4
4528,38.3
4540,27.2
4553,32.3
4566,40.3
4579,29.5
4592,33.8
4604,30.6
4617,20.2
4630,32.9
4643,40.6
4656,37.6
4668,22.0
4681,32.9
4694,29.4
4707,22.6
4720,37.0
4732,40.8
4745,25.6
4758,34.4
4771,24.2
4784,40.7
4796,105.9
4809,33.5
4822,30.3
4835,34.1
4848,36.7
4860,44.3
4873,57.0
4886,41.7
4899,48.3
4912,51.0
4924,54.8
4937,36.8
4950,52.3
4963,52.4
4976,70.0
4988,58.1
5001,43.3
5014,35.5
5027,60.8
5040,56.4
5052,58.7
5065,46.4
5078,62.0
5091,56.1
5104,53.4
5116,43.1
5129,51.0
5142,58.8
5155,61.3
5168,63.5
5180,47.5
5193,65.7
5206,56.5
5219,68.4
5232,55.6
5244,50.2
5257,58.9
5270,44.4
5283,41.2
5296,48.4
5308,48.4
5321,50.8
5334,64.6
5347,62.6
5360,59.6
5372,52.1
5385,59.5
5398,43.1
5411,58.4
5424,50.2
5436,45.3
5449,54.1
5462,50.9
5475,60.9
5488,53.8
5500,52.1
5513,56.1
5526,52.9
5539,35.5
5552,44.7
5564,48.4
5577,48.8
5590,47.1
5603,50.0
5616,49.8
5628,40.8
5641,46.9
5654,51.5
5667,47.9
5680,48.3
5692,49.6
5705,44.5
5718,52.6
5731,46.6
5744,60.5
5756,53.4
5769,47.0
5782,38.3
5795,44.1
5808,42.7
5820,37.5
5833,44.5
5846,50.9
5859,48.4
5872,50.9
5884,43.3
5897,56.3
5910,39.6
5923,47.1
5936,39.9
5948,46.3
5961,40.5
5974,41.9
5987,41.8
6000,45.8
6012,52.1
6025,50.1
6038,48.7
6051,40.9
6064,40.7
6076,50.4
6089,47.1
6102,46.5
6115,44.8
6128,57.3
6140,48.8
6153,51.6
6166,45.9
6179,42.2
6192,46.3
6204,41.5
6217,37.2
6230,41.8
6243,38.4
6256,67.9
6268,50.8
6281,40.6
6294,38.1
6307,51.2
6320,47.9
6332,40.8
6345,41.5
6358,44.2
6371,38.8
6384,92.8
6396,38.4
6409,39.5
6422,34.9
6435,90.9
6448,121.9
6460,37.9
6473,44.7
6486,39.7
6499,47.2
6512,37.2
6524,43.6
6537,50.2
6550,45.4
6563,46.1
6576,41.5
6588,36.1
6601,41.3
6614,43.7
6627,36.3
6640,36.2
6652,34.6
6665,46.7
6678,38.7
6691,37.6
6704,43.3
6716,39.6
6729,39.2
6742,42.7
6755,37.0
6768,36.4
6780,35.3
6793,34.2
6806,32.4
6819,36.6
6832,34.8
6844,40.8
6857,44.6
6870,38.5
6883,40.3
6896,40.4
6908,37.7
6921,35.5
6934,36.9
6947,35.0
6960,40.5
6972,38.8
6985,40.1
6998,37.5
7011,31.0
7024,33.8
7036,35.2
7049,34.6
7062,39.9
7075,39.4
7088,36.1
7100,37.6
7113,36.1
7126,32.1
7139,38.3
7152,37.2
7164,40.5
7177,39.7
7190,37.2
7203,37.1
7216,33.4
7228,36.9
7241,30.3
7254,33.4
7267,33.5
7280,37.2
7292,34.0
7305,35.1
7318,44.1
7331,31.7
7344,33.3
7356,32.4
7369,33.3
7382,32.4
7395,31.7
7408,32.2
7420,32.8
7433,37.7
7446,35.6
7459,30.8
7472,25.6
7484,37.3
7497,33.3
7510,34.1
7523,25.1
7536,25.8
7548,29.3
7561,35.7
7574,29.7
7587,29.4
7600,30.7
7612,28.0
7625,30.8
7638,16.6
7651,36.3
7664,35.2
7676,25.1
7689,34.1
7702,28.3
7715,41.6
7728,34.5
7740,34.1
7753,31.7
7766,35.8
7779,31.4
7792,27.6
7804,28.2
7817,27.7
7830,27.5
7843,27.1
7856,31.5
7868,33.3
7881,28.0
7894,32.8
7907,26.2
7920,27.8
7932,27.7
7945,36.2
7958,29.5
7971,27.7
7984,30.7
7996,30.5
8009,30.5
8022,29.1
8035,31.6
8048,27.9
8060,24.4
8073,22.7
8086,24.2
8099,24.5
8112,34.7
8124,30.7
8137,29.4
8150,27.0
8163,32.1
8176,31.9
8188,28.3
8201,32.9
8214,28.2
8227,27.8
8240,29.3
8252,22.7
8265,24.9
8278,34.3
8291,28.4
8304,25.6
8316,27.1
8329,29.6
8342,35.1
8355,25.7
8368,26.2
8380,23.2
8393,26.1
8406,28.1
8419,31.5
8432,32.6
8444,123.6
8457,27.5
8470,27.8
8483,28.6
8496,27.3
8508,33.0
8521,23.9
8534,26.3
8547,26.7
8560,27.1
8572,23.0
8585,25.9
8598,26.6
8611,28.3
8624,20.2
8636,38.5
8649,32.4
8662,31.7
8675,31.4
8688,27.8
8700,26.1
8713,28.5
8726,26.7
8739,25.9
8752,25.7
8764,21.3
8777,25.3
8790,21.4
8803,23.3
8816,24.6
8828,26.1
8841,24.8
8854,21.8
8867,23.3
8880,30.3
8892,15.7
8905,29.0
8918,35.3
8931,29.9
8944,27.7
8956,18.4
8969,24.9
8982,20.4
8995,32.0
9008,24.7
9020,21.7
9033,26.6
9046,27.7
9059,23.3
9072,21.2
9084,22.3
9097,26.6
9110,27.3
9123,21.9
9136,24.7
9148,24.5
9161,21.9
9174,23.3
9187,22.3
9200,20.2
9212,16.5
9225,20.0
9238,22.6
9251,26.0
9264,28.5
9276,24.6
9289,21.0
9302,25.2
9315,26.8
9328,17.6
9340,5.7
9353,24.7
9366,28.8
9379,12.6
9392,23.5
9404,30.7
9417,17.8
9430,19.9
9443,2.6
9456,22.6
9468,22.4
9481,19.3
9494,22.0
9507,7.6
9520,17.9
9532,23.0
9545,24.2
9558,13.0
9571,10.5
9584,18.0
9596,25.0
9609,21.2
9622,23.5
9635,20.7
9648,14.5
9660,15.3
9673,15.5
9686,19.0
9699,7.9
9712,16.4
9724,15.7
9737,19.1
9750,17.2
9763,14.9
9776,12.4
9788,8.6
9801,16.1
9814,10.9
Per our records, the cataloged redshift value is 0.286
